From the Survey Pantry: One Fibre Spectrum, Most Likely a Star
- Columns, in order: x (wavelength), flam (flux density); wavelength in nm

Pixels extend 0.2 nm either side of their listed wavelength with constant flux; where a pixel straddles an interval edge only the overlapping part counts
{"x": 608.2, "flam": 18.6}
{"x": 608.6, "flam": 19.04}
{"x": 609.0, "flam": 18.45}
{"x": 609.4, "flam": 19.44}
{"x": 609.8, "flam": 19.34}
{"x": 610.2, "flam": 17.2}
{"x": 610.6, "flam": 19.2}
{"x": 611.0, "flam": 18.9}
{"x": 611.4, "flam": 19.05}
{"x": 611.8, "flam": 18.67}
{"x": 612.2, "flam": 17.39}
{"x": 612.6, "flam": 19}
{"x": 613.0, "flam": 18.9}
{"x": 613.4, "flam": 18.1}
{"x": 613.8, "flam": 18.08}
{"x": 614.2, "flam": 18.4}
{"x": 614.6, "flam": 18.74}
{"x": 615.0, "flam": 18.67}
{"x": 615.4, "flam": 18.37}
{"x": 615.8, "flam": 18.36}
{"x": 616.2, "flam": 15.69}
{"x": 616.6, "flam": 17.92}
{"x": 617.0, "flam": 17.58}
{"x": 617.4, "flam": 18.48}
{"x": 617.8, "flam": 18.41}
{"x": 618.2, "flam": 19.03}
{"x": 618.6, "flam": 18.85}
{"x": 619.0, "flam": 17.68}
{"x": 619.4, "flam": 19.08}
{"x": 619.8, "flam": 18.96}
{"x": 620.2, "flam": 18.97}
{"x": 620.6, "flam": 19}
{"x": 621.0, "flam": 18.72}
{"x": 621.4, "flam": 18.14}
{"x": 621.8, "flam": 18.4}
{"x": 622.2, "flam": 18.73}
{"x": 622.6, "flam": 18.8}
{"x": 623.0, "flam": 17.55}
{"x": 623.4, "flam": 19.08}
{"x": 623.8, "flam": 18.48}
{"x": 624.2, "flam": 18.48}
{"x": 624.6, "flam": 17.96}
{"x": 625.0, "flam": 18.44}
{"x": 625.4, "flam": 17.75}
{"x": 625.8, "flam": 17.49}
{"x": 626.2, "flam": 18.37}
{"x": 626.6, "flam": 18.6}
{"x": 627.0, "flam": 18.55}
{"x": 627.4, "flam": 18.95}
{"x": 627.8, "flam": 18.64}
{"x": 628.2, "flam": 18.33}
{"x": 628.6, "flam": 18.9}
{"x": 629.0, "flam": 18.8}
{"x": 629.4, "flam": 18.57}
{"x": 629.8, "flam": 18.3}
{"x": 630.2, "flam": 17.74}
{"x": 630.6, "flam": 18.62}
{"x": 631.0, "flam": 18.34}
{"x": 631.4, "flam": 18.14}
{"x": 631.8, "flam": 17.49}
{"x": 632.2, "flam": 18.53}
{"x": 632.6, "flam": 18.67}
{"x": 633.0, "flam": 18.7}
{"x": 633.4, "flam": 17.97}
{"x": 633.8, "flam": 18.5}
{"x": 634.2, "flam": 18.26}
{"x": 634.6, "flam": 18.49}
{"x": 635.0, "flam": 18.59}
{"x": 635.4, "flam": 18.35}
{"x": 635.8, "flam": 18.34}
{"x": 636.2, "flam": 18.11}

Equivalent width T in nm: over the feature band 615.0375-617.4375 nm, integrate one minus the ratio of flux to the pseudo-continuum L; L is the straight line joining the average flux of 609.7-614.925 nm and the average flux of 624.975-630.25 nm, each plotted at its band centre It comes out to 0.10 nm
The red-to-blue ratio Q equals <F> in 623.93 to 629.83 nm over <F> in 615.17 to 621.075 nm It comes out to 1.00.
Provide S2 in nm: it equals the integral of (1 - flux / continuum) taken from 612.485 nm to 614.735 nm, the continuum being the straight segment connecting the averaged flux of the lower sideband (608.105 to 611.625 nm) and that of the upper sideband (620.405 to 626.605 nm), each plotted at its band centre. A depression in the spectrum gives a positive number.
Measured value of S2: 0.02 nm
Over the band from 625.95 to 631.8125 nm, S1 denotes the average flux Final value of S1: 18.4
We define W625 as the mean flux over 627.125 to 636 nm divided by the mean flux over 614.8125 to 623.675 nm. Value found 1.0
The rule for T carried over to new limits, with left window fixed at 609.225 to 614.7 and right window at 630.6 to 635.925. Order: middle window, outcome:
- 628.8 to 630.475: 0.00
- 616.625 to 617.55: 0.03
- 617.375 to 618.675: -0.01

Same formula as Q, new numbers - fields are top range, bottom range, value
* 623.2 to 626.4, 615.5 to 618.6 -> 1.01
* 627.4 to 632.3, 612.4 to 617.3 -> 1.01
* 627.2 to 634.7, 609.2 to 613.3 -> 0.99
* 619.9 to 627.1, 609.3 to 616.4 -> 1.00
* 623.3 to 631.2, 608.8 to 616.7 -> 1.00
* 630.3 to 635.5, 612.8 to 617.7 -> 1.01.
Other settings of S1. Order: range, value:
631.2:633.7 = 18.3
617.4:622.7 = 18.7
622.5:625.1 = 18.4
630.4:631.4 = 18.4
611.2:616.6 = 18.3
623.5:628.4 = 18.4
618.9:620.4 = 18.7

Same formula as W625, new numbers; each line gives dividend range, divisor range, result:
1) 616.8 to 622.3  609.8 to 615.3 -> 1.00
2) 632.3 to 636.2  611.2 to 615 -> 1.00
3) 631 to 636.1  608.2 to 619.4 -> 1.00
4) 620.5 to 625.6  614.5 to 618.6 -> 1.01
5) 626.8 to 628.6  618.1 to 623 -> 1.00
